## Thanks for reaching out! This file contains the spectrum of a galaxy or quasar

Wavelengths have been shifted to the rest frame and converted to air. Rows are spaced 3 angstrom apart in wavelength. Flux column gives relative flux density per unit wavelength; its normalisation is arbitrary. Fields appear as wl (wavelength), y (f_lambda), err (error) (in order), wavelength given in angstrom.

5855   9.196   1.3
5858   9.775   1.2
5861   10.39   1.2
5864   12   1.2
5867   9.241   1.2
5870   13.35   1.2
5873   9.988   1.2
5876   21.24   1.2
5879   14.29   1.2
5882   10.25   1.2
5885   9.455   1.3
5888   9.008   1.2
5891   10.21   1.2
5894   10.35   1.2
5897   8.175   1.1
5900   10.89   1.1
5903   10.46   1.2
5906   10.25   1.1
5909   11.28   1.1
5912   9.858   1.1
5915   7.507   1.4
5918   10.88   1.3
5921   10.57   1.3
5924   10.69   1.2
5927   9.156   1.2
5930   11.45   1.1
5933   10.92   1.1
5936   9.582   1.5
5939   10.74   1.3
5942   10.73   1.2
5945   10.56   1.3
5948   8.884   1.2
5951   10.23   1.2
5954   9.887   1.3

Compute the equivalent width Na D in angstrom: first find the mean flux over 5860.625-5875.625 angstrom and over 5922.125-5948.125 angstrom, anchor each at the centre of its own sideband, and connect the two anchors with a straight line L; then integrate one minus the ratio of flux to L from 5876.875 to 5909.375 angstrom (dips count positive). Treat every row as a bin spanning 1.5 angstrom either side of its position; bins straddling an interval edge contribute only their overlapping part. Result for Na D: 2.0 angstrom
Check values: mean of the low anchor 11.8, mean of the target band 10.6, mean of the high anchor 10.4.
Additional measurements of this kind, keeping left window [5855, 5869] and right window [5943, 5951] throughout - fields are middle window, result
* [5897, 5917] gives 0.3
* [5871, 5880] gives -4.3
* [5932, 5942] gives -0.5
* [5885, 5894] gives 0.4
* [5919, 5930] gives -0.4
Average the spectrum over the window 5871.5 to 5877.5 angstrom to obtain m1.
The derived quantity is 15.6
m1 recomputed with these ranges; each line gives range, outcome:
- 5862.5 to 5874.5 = 11.1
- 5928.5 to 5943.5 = 10.7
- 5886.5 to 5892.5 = 9.61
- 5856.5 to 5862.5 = 10.1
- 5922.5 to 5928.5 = 9.92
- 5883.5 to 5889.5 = 9.23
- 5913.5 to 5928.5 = 9.76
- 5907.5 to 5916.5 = 9.55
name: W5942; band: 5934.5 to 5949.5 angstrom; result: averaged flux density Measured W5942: 10.1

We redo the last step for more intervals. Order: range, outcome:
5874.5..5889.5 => 12.8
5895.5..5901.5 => 9.53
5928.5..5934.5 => 11.2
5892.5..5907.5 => 10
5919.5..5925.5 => 10.6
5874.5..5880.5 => 17.8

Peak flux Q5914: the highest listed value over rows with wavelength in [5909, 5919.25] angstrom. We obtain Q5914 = 11.28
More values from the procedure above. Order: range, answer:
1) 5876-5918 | 21.24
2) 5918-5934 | 11.45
